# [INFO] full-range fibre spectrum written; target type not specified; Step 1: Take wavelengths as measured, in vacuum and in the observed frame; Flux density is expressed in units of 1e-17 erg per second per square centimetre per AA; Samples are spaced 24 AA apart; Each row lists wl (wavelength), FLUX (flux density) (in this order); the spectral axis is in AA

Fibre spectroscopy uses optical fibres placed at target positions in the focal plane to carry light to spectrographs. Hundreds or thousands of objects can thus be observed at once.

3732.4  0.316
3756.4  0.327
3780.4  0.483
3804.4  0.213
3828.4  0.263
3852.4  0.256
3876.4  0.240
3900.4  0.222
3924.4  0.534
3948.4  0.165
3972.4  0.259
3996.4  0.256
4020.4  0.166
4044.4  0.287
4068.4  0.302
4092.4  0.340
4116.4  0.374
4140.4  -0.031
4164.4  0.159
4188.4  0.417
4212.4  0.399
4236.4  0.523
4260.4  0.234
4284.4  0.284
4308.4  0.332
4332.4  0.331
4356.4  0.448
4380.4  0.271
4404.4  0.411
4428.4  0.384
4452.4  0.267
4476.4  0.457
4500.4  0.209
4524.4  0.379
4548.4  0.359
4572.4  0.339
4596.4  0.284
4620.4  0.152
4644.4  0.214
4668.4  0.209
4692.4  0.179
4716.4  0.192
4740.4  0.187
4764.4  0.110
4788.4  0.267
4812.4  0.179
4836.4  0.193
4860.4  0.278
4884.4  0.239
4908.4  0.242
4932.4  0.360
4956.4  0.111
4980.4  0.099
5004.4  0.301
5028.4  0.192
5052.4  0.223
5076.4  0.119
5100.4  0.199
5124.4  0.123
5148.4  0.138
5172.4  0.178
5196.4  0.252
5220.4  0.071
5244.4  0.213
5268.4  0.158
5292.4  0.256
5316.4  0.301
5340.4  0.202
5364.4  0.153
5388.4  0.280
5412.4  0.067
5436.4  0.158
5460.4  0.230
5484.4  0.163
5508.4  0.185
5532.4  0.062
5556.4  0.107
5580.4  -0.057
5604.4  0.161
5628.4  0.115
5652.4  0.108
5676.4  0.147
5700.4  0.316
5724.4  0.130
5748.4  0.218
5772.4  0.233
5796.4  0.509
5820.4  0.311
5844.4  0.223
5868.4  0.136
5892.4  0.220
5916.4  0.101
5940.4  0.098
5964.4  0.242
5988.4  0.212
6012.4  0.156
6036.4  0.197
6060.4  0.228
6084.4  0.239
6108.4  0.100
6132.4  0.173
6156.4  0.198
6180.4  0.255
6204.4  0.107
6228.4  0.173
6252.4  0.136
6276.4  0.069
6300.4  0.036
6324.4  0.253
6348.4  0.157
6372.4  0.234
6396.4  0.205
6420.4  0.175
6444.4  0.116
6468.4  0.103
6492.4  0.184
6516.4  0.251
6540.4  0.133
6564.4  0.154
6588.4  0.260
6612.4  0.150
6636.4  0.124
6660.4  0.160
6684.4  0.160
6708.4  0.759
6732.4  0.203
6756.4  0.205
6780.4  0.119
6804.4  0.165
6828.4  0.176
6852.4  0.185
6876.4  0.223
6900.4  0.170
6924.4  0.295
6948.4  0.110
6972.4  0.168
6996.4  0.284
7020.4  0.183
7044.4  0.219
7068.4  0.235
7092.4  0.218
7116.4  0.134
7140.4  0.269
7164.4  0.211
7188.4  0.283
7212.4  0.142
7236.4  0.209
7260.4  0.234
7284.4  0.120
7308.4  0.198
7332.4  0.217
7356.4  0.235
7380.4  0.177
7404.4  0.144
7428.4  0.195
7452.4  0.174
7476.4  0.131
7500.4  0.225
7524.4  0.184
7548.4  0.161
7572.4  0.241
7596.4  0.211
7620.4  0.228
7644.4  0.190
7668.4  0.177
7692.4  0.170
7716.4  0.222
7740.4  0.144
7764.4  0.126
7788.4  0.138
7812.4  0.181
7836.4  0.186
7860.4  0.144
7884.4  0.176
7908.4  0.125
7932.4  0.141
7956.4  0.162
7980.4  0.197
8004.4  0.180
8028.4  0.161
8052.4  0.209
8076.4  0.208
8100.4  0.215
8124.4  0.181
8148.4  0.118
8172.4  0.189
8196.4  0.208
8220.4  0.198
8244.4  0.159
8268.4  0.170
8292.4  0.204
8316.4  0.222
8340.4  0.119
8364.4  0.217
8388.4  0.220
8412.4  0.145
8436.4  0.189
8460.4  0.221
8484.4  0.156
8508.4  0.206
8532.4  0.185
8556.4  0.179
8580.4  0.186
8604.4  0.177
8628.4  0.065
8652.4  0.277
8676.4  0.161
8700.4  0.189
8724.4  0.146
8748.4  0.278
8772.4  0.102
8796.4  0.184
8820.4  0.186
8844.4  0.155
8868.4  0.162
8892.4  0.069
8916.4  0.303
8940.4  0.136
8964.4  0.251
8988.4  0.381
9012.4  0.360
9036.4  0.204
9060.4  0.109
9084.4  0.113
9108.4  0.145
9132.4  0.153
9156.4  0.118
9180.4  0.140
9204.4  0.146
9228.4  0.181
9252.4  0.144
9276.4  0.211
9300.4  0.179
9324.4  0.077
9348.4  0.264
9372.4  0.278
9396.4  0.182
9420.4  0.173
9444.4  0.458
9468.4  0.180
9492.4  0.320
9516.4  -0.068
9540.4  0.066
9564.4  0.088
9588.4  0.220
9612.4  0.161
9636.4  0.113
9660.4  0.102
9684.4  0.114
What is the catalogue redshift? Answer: 0.797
